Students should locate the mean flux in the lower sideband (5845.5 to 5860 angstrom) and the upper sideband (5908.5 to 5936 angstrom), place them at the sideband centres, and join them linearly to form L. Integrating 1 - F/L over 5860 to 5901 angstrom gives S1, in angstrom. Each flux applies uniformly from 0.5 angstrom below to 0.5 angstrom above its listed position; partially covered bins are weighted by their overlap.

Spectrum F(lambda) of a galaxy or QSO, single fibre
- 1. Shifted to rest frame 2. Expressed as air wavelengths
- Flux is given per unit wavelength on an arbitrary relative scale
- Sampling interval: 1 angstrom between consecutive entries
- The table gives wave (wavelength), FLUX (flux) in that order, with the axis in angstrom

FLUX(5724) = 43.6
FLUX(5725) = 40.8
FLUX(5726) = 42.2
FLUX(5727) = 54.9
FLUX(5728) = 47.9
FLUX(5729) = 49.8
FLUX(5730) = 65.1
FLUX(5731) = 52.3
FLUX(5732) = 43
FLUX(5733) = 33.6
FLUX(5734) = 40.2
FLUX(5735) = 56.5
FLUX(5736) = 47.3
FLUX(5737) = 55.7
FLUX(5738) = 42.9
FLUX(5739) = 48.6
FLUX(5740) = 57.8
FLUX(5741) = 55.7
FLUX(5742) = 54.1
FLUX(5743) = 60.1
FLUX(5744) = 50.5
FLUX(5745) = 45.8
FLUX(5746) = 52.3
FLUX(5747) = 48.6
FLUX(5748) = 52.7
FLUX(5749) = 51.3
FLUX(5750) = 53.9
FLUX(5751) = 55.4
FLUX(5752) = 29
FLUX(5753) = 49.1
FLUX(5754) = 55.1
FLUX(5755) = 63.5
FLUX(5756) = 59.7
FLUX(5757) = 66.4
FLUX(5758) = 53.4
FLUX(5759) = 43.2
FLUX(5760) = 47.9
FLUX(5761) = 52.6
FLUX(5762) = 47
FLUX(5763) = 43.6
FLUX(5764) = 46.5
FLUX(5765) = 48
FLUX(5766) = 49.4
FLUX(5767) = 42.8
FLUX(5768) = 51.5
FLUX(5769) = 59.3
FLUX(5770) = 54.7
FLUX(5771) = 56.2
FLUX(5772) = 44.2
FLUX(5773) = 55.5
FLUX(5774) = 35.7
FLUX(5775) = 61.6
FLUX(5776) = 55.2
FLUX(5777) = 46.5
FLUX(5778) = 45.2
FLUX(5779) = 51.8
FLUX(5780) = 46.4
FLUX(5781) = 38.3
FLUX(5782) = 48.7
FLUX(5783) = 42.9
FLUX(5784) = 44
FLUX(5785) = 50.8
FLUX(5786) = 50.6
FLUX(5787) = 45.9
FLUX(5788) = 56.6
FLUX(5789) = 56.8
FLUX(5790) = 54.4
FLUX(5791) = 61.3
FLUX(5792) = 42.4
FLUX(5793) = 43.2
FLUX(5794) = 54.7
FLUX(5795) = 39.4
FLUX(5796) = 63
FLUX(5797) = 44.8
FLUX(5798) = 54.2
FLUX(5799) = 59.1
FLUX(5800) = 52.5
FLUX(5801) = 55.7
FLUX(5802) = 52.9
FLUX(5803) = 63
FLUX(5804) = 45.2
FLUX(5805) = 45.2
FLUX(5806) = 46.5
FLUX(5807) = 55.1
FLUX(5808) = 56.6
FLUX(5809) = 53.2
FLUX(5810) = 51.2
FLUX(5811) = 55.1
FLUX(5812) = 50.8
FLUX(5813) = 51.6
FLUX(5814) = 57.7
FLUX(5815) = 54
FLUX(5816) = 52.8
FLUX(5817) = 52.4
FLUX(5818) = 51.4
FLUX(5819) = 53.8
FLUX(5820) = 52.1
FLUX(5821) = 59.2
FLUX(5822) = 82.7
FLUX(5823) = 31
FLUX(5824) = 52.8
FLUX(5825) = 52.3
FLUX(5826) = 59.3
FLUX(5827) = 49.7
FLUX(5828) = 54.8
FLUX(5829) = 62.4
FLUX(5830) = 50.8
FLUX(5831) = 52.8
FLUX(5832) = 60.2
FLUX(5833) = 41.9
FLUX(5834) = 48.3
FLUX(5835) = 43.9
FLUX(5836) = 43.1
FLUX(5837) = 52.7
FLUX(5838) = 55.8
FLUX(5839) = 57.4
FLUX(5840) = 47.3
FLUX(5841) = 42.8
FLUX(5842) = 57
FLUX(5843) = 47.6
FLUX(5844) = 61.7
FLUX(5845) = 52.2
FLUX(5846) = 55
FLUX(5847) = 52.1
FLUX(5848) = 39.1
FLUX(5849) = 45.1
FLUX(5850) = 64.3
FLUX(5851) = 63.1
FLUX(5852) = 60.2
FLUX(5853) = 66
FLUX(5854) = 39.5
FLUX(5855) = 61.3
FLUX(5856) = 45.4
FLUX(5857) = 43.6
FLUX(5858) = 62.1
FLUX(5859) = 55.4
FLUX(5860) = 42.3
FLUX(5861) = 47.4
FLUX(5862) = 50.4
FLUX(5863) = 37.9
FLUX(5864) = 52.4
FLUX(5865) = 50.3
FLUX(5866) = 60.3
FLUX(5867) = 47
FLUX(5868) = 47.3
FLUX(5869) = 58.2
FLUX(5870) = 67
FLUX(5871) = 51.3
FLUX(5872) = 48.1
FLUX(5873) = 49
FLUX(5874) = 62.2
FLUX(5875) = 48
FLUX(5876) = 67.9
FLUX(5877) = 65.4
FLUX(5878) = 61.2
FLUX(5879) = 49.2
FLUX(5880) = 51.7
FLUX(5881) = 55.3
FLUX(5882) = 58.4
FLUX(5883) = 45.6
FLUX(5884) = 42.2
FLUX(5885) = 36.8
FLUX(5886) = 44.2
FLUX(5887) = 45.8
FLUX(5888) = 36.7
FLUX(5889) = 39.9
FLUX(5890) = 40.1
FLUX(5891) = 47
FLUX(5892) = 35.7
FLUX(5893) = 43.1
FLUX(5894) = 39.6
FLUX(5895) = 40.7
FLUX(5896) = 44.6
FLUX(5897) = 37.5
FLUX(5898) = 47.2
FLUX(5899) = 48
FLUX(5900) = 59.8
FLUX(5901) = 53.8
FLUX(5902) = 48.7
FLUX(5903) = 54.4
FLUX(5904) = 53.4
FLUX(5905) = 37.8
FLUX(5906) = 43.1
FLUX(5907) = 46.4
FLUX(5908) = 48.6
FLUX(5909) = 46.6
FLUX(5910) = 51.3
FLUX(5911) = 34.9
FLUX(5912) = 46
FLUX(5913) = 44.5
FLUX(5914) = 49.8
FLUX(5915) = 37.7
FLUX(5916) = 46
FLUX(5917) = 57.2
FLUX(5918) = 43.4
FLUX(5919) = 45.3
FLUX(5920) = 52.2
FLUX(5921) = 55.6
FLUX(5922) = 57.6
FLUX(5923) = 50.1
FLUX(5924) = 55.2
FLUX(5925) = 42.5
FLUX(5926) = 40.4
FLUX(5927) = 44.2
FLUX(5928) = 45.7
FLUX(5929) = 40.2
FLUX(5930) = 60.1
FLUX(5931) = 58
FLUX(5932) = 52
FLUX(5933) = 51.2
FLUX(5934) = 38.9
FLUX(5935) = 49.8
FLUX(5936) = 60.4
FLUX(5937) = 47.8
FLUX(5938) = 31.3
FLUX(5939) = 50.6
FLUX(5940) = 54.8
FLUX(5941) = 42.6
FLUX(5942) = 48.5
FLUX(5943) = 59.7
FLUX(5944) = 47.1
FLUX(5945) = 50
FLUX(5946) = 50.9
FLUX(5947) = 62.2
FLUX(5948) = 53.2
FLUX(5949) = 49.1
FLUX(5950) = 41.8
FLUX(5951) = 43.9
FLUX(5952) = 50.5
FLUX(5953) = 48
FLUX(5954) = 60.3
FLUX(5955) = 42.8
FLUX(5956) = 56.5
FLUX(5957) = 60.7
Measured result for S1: 1.88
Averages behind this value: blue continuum 53.3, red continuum 48.2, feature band 49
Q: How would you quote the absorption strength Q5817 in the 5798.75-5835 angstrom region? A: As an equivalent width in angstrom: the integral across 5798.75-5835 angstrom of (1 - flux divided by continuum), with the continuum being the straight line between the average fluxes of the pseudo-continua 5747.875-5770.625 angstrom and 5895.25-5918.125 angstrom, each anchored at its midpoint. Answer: -2.8 angstrom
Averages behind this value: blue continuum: 51.1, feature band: 53.3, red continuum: 47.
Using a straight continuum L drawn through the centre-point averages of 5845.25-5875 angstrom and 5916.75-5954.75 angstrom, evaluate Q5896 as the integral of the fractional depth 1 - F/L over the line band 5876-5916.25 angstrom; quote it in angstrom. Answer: 3.5 angstrom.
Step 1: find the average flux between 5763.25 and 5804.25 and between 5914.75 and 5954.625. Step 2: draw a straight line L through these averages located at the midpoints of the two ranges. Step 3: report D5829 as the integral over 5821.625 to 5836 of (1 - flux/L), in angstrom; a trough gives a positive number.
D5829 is -0.65 angstrom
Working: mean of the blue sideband 50.5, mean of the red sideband 49.5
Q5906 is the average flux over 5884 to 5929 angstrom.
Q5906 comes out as 45.8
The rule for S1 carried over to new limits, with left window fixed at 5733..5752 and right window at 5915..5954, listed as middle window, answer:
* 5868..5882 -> -1.8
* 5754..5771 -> -0.5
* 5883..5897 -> 2.4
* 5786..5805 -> -0.8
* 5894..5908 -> 0.7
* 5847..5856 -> -0.8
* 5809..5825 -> -1.2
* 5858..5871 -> -0.5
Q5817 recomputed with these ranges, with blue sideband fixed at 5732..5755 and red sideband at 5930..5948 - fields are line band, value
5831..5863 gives -0.8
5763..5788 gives 0.6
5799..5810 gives -0.6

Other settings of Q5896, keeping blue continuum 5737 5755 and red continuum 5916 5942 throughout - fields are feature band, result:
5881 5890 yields 1.0 angstrom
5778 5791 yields 0.4 angstrom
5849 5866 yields -0.9 angstrom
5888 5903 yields 1.4 angstrom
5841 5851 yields -0.5 angstrom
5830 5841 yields 0.0 angstrom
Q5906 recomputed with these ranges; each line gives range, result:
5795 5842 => 52.8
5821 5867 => 52.3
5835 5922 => 49.7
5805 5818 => 52.7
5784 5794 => 51.1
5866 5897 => 49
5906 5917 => 45.6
